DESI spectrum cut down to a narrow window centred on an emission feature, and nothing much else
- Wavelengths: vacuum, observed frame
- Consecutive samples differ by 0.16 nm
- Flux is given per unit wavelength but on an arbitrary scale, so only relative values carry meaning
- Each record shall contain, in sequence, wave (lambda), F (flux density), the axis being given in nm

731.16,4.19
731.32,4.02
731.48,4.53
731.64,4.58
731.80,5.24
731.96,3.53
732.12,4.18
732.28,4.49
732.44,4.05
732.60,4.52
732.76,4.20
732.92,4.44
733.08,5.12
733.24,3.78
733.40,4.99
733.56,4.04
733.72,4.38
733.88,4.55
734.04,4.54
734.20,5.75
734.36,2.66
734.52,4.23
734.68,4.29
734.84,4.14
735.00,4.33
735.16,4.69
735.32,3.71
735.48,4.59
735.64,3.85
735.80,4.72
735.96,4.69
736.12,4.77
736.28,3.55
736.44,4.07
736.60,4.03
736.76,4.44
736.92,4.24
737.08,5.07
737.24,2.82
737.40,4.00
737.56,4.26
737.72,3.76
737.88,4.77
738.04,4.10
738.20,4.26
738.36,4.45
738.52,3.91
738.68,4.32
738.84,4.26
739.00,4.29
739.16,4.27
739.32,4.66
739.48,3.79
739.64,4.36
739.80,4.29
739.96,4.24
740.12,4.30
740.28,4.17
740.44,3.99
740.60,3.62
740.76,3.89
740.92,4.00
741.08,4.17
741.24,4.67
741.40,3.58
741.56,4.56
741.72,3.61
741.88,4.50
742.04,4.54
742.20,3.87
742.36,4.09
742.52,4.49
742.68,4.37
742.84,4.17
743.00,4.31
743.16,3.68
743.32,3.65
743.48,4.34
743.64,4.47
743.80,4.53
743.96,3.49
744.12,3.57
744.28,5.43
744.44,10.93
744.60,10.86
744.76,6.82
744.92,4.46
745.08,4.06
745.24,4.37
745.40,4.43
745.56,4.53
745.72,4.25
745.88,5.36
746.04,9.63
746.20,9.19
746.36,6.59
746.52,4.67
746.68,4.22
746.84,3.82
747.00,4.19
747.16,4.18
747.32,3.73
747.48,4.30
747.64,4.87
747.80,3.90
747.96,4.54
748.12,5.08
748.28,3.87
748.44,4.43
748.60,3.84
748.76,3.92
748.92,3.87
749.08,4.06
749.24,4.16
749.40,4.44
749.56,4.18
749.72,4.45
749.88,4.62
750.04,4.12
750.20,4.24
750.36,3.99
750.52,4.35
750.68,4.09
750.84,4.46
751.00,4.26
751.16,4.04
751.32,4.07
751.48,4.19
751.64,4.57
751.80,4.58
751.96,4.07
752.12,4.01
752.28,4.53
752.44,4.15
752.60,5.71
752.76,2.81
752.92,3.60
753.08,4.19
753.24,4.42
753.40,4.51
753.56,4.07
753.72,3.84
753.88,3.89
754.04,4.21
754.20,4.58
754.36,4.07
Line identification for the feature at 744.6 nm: [S II] 6716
